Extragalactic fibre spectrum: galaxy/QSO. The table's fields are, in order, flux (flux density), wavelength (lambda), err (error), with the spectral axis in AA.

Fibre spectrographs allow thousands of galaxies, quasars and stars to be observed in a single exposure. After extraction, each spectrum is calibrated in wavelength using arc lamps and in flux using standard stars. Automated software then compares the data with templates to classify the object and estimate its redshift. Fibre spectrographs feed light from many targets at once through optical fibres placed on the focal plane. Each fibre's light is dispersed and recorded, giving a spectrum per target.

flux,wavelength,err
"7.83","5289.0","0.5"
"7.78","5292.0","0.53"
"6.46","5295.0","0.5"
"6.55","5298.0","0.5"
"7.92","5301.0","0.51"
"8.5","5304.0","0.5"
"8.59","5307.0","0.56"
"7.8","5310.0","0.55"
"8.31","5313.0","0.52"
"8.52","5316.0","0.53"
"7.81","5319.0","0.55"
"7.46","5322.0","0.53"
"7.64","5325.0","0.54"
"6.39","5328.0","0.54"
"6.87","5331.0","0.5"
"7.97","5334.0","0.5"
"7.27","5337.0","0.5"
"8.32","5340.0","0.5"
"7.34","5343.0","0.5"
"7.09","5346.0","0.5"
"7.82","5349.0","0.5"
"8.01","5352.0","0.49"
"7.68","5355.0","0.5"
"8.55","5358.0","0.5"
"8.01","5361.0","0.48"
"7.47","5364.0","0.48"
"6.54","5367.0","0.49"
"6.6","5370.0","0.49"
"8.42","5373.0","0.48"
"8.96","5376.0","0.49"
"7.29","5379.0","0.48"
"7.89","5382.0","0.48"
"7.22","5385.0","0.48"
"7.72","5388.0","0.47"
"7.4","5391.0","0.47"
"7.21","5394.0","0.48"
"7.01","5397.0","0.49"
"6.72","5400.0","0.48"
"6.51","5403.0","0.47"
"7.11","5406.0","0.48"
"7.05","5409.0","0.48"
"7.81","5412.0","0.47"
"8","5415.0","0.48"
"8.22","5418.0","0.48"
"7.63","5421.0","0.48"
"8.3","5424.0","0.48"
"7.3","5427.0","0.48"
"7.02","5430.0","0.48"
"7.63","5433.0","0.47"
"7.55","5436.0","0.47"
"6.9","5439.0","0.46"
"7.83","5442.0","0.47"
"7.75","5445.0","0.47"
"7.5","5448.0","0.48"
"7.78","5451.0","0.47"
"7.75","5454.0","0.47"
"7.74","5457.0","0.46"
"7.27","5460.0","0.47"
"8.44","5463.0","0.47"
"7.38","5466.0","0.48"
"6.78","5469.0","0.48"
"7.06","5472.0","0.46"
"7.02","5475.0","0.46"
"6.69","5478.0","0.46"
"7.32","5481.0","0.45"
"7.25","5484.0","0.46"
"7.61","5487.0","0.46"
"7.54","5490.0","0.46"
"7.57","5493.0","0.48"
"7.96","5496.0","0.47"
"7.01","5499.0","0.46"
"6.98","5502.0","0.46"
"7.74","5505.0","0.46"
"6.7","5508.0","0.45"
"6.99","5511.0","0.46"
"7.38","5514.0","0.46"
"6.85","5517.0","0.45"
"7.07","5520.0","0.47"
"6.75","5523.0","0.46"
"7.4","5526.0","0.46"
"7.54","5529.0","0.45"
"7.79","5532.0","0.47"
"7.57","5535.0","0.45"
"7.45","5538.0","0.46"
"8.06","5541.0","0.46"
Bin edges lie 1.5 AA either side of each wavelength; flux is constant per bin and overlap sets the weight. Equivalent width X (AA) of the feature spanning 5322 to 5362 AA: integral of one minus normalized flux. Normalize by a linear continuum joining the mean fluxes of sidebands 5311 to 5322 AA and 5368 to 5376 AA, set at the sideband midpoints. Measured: 1.6 AA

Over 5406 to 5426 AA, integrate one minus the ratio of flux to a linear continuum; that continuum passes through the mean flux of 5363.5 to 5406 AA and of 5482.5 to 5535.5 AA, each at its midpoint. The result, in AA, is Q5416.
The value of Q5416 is -1.2 AA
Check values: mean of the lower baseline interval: 7.34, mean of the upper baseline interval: 7.31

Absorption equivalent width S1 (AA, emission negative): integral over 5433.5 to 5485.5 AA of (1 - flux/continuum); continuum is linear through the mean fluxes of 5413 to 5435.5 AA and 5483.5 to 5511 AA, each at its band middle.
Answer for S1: 0.90 AA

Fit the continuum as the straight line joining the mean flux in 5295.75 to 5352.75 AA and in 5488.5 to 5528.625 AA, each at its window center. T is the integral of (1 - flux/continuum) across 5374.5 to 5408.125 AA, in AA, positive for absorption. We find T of 0.69 AA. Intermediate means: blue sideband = 7.67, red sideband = 7.23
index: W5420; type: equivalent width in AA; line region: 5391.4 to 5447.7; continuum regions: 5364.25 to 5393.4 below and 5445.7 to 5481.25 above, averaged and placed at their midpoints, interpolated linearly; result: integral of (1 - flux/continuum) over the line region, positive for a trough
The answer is 0.4 AA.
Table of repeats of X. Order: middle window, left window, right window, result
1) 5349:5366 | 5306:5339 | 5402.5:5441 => -0.60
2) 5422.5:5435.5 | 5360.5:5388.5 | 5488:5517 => -0.16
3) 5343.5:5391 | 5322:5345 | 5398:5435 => -1.63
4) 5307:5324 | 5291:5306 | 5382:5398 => -1.30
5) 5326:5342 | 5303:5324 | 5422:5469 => 1.32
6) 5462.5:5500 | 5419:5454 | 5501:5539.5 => 0.36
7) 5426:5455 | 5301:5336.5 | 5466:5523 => -0.50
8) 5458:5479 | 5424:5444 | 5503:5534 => 0.28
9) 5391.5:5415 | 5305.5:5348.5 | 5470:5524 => 1.02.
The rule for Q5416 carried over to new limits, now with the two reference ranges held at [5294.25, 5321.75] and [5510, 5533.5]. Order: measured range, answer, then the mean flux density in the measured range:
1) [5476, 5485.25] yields 0.3 AA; 7.08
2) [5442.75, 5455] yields -0.4 AA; 7.7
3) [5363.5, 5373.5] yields 0.7 AA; 7.12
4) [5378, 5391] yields 0.2 AA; 7.52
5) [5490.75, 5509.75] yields -0.1 AA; 7.33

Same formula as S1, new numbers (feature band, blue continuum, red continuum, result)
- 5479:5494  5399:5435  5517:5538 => -0.12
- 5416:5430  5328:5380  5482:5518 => -0.57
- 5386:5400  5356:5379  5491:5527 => 0.72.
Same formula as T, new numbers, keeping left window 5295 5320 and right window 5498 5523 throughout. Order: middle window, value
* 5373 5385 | -0.6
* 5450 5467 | -1.0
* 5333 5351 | 0.3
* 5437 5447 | -0.2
